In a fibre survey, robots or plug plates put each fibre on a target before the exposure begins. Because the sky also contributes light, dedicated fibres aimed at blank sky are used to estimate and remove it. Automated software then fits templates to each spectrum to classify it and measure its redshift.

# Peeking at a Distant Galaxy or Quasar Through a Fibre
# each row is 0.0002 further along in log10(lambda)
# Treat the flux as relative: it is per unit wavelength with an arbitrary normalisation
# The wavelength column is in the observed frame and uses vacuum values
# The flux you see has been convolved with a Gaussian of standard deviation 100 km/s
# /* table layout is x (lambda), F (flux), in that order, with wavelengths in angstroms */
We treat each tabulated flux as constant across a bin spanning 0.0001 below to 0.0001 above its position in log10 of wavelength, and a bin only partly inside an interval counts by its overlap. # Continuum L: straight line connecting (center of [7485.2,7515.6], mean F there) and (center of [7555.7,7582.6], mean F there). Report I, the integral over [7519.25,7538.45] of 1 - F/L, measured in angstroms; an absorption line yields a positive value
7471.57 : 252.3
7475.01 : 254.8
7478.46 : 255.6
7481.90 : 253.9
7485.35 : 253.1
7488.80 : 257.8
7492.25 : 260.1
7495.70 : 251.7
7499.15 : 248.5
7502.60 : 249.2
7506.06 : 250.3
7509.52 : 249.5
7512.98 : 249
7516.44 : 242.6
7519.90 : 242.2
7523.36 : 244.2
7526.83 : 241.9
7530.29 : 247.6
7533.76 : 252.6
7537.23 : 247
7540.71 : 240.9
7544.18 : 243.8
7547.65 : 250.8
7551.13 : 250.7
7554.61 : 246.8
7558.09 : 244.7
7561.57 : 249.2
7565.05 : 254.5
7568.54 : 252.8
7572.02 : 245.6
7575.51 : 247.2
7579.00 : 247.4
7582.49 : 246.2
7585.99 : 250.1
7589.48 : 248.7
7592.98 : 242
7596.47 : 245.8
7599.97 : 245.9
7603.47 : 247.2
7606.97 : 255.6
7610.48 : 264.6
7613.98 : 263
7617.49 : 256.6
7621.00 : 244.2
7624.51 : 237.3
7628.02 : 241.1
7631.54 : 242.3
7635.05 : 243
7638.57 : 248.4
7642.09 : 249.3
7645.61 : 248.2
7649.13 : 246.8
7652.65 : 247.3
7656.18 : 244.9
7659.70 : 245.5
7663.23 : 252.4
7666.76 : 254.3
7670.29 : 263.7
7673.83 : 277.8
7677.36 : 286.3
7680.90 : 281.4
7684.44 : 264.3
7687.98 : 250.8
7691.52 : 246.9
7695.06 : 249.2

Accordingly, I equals 0.3 angstroms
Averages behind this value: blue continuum 252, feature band 246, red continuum 249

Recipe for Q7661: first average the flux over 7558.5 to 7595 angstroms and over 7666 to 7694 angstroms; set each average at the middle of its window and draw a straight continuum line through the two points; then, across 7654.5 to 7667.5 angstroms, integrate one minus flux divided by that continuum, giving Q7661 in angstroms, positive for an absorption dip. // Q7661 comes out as 0.67 angstroms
